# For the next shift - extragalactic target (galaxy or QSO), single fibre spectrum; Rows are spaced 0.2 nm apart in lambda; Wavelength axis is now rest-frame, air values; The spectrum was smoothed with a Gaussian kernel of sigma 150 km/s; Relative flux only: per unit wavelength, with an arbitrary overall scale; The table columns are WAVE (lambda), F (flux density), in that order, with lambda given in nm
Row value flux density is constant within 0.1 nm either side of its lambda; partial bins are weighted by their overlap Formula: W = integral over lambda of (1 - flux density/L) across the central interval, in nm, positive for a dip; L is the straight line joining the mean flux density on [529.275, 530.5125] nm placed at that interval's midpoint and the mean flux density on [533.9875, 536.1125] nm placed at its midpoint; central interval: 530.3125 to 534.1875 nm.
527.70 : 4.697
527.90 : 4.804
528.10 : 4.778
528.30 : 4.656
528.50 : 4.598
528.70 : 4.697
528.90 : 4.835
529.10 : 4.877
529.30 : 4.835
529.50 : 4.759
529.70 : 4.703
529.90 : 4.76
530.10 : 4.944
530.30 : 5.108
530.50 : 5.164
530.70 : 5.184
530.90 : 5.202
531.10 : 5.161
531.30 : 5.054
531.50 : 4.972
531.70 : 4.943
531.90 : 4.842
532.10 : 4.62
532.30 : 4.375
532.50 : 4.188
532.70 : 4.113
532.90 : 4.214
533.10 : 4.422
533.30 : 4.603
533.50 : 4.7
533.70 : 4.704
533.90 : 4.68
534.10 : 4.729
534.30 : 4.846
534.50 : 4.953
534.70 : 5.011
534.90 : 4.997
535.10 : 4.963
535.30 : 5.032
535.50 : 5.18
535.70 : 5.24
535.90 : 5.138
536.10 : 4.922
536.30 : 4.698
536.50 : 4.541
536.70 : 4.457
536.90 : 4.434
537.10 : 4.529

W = 0.154 nm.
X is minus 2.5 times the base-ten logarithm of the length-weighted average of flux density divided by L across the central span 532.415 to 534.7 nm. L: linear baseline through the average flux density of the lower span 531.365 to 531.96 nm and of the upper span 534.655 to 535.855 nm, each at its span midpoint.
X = 0.10 mag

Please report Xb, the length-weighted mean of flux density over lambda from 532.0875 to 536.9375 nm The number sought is 4.72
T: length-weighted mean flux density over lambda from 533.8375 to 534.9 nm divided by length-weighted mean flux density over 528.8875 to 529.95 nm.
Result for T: 1.01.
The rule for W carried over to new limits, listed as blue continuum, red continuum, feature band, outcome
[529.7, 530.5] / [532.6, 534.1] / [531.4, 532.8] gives 0.03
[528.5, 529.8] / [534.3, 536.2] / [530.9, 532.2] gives -0.02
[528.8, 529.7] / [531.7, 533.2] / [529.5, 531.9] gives -0.19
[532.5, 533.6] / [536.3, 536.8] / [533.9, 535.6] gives -0.18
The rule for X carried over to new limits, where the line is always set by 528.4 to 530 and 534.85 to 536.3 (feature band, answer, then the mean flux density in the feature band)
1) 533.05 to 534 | 0.073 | 4.63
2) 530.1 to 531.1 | -0.070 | 5.14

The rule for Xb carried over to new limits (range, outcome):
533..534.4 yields 4.67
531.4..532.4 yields 4.75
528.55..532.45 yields 4.88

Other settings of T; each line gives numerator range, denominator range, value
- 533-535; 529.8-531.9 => 0.95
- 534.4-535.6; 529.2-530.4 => 1.04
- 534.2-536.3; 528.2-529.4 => 1.06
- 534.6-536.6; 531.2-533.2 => 1.09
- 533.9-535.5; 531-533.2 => 1.07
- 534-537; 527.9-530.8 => 1.01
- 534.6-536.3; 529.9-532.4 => 1.02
